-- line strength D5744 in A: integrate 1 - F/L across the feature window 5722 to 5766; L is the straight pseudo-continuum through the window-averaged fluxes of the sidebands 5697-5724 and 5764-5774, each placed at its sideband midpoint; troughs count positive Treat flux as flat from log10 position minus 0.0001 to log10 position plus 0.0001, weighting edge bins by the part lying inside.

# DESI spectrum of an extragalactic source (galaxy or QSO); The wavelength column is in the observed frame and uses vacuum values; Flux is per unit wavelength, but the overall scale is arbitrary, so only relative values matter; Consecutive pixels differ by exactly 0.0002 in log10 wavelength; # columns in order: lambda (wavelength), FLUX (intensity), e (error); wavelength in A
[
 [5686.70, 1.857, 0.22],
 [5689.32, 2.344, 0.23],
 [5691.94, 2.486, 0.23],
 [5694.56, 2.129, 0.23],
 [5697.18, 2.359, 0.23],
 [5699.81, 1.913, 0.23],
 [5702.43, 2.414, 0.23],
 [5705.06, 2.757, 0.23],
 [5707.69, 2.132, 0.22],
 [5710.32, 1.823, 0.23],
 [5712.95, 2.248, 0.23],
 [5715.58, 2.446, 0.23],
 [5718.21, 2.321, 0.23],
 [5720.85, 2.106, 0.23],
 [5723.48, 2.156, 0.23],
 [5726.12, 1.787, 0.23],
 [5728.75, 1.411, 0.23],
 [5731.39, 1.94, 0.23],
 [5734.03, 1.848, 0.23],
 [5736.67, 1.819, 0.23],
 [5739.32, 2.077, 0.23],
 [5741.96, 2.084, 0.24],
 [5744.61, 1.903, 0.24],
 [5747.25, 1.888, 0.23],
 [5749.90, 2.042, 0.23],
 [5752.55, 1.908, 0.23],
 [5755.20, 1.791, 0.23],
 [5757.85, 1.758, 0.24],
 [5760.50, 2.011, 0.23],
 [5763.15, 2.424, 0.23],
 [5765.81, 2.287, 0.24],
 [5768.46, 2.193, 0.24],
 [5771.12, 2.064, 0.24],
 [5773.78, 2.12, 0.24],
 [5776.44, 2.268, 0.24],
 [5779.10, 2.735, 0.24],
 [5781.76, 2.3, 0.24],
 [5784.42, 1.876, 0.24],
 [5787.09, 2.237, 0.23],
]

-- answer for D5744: 5.3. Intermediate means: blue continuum 2.24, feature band 1.94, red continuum 2.18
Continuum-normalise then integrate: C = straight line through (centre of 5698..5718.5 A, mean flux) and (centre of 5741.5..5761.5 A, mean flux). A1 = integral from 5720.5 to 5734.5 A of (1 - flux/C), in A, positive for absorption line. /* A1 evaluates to 1.6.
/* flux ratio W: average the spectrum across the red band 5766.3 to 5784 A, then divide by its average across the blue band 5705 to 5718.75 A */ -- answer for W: 1.01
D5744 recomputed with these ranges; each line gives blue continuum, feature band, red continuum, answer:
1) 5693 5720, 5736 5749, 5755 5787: 1.4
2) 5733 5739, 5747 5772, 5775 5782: 1.7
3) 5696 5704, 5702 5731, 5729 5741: -0.7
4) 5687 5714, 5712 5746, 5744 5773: 2.1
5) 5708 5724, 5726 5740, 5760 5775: 2.4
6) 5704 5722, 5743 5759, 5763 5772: 2.5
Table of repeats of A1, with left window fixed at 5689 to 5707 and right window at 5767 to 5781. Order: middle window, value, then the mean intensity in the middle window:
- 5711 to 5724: 0.5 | 2.24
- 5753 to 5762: 1.7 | 1.87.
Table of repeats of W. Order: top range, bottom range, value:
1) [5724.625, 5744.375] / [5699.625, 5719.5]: 0.82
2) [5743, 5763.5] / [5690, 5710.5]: 0.85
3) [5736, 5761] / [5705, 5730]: 0.92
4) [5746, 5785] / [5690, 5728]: 0.96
